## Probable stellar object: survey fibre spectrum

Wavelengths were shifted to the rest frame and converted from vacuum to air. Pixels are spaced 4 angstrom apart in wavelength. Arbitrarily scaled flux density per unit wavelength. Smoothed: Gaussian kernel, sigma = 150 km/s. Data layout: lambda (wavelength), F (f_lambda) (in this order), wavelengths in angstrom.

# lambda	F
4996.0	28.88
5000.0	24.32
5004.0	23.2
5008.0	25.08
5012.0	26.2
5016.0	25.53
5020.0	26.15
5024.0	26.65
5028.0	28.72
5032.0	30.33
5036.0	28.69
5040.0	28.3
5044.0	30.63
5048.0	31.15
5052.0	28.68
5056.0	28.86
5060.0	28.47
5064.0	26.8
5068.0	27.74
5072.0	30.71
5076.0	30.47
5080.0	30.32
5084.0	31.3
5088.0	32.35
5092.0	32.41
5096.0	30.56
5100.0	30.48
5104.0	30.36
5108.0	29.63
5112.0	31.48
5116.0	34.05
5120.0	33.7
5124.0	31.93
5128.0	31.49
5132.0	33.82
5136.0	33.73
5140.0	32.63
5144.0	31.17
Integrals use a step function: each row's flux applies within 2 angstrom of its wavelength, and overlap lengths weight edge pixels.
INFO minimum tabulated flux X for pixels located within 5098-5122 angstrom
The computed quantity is 29.63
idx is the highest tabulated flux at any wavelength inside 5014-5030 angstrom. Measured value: 28.72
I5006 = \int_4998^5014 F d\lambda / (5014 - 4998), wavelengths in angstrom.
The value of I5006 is 24.7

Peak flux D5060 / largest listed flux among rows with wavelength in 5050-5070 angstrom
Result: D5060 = 28.86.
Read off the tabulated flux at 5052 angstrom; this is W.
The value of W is 28.68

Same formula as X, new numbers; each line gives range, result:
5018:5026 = 26.15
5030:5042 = 28.3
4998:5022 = 23.2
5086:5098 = 30.56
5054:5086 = 26.8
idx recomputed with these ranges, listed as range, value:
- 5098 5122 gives 34.05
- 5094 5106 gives 30.56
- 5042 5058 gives 31.15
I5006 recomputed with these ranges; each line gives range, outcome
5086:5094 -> 32.4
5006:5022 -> 25.7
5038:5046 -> 29.5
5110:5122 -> 33.1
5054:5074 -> 28.5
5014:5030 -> 26.8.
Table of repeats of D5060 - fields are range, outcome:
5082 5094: 32.41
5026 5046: 30.63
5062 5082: 30.71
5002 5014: 26.2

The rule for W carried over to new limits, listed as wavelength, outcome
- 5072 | 30.71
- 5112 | 31.48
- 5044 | 30.63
